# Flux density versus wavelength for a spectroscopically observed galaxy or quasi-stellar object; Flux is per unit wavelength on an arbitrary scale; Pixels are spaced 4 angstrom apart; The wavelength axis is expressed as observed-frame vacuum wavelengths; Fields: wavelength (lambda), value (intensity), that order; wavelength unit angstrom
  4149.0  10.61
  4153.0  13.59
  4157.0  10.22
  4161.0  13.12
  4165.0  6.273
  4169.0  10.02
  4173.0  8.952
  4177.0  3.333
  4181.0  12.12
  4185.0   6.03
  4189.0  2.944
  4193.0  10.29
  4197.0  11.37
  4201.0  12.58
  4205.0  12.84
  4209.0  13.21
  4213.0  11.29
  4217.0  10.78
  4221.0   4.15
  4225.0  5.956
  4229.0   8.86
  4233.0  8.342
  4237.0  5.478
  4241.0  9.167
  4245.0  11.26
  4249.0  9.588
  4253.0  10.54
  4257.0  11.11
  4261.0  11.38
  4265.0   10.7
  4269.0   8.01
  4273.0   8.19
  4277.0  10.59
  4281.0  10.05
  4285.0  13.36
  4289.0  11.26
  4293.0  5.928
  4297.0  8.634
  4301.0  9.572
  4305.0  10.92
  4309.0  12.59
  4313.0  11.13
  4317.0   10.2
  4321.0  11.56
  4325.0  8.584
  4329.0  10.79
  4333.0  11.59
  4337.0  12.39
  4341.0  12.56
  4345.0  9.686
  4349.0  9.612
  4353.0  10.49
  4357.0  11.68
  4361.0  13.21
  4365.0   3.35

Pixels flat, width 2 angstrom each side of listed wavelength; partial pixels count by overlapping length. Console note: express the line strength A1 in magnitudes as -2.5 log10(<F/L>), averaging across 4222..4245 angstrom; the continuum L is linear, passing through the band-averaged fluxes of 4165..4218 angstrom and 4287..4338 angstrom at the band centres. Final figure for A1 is 0.259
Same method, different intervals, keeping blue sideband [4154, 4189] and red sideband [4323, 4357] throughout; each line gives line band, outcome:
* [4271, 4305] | 0.03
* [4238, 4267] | -0.08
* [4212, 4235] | 0.14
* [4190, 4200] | -0.15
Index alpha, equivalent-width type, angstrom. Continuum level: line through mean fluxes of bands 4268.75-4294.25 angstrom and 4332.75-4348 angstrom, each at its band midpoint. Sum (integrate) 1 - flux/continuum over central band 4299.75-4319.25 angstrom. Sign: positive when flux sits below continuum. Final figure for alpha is -0.6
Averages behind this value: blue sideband 9.85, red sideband 11.4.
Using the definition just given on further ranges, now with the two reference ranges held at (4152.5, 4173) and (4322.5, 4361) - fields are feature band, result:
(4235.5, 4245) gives 2.1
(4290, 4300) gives 2.7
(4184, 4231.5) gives 5.4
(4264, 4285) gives 1.7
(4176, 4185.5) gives 2.4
